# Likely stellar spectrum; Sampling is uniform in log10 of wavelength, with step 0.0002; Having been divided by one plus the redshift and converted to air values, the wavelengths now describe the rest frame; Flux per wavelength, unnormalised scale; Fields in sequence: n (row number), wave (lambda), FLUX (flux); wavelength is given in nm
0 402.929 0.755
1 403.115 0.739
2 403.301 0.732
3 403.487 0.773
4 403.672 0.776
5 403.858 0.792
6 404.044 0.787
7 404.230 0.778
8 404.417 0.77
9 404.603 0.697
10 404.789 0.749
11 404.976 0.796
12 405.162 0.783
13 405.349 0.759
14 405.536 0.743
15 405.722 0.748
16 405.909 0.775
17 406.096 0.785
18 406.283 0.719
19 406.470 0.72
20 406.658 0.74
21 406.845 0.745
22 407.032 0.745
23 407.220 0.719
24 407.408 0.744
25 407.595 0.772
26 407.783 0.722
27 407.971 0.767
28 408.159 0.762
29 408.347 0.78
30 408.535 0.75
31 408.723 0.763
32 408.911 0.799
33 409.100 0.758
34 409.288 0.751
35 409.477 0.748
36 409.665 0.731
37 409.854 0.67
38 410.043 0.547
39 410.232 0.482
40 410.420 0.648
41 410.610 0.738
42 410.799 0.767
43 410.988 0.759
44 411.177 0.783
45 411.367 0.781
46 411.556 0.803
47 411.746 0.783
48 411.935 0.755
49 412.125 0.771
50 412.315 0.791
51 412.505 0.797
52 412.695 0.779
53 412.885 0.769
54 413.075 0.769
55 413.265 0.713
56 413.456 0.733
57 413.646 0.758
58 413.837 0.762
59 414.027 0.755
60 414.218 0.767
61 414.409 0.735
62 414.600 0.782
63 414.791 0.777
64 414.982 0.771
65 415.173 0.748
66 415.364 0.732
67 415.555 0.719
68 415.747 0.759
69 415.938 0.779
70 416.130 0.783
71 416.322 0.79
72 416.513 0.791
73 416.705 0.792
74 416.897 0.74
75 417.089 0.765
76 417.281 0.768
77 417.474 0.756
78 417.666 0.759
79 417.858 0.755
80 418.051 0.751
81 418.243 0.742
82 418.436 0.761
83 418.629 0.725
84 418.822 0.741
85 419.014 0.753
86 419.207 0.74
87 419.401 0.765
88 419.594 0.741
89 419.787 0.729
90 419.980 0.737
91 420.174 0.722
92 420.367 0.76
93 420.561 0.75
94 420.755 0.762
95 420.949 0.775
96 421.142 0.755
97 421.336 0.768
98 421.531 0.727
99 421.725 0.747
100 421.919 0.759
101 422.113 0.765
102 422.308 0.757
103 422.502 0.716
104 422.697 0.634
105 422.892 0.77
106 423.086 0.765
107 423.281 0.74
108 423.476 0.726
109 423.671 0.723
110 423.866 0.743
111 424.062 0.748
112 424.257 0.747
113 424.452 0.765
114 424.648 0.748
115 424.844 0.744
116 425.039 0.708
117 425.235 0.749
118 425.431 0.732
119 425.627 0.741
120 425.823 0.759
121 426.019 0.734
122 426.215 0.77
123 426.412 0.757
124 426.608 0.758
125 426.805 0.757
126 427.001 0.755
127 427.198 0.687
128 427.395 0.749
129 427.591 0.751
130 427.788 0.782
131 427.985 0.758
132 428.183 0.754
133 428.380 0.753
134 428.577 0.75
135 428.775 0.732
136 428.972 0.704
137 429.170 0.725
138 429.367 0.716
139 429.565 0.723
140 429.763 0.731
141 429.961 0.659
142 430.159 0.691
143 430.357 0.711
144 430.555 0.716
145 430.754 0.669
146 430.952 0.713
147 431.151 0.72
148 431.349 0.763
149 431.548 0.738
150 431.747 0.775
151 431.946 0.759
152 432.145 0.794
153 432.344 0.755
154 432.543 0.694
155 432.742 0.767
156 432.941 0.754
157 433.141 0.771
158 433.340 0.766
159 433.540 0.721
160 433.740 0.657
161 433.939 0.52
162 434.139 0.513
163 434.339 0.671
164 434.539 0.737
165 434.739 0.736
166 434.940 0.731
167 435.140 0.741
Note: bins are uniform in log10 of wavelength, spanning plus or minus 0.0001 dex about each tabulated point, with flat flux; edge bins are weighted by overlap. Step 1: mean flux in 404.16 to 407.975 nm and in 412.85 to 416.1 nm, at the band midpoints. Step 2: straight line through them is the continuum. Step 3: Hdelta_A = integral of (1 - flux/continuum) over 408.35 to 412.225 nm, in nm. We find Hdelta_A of 0.11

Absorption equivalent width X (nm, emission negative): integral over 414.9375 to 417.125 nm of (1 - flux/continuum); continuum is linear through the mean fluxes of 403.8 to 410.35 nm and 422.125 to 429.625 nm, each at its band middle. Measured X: -0.07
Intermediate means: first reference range 0.739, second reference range 0.741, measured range 0.764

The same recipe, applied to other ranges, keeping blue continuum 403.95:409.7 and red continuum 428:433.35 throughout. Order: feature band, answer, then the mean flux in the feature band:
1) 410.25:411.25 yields 0.04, 0.719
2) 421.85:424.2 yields 0.01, 0.737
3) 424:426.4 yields -0.02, 0.746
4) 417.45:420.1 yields -0.01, 0.746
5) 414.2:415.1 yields -0.02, 0.766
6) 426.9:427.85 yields -0.01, 0.744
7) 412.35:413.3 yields -0.03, 0.771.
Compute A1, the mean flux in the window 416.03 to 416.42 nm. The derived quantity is 0.787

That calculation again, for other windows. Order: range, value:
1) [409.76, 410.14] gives 0.607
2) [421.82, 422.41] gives 0.761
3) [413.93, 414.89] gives 0.763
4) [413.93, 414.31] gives 0.762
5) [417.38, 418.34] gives 0.753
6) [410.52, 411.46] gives 0.766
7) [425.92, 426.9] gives 0.755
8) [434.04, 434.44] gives 0.593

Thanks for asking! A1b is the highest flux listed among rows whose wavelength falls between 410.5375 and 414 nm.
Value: 0.803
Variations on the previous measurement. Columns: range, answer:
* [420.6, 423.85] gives 0.775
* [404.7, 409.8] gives 0.799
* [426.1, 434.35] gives 0.794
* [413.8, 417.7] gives 0.792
